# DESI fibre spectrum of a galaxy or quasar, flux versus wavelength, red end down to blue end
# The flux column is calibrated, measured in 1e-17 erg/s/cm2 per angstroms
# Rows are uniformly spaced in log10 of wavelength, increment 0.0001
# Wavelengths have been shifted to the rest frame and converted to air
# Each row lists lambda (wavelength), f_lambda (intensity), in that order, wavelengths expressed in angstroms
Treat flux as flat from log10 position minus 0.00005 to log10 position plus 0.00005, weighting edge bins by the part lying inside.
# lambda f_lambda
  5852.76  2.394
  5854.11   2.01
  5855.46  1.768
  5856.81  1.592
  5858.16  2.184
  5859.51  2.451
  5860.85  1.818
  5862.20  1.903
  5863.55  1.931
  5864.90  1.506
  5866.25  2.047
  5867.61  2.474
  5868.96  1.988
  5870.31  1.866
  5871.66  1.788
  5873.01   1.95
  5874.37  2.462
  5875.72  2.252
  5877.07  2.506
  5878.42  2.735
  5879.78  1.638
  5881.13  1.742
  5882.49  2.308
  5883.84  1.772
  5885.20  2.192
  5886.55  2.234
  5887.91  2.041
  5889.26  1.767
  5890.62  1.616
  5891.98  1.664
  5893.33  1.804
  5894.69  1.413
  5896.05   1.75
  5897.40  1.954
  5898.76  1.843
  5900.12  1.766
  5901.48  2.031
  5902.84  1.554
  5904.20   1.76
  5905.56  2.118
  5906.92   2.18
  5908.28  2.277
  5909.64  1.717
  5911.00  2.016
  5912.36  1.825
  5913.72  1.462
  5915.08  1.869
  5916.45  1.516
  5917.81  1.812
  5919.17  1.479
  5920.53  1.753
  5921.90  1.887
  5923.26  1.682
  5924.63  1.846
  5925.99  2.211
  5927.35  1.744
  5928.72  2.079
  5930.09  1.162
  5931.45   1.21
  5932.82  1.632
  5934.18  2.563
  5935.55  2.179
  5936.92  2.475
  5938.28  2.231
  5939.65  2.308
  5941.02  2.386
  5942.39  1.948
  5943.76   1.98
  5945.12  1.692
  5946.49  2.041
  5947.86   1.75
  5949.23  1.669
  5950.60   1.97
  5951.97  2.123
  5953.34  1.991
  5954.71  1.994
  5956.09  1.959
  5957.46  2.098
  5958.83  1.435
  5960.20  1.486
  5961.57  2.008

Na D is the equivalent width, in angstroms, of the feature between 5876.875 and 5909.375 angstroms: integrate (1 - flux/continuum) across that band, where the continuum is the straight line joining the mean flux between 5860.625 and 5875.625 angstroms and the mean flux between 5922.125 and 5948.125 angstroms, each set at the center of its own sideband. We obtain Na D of 0.7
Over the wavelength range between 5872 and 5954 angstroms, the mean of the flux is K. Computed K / 1.92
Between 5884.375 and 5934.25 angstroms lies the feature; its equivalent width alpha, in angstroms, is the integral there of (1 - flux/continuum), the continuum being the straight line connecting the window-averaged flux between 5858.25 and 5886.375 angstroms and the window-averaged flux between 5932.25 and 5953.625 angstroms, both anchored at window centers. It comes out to 6.1 angstroms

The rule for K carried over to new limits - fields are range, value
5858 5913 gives 1.97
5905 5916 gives 1.92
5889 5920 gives 1.79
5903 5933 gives 1.78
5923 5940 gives 1.95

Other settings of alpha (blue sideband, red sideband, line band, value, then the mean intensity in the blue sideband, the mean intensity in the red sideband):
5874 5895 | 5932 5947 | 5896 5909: 0.8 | 2.01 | 2.12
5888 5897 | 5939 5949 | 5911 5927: 0.7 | 1.7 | 2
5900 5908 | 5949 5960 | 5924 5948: -0.8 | 1.93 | 1.9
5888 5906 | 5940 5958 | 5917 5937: 0.7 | 1.78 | 1.97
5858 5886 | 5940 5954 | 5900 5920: 1.9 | 2.07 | 1.96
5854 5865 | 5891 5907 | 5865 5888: -2.9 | 1.92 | 1.8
